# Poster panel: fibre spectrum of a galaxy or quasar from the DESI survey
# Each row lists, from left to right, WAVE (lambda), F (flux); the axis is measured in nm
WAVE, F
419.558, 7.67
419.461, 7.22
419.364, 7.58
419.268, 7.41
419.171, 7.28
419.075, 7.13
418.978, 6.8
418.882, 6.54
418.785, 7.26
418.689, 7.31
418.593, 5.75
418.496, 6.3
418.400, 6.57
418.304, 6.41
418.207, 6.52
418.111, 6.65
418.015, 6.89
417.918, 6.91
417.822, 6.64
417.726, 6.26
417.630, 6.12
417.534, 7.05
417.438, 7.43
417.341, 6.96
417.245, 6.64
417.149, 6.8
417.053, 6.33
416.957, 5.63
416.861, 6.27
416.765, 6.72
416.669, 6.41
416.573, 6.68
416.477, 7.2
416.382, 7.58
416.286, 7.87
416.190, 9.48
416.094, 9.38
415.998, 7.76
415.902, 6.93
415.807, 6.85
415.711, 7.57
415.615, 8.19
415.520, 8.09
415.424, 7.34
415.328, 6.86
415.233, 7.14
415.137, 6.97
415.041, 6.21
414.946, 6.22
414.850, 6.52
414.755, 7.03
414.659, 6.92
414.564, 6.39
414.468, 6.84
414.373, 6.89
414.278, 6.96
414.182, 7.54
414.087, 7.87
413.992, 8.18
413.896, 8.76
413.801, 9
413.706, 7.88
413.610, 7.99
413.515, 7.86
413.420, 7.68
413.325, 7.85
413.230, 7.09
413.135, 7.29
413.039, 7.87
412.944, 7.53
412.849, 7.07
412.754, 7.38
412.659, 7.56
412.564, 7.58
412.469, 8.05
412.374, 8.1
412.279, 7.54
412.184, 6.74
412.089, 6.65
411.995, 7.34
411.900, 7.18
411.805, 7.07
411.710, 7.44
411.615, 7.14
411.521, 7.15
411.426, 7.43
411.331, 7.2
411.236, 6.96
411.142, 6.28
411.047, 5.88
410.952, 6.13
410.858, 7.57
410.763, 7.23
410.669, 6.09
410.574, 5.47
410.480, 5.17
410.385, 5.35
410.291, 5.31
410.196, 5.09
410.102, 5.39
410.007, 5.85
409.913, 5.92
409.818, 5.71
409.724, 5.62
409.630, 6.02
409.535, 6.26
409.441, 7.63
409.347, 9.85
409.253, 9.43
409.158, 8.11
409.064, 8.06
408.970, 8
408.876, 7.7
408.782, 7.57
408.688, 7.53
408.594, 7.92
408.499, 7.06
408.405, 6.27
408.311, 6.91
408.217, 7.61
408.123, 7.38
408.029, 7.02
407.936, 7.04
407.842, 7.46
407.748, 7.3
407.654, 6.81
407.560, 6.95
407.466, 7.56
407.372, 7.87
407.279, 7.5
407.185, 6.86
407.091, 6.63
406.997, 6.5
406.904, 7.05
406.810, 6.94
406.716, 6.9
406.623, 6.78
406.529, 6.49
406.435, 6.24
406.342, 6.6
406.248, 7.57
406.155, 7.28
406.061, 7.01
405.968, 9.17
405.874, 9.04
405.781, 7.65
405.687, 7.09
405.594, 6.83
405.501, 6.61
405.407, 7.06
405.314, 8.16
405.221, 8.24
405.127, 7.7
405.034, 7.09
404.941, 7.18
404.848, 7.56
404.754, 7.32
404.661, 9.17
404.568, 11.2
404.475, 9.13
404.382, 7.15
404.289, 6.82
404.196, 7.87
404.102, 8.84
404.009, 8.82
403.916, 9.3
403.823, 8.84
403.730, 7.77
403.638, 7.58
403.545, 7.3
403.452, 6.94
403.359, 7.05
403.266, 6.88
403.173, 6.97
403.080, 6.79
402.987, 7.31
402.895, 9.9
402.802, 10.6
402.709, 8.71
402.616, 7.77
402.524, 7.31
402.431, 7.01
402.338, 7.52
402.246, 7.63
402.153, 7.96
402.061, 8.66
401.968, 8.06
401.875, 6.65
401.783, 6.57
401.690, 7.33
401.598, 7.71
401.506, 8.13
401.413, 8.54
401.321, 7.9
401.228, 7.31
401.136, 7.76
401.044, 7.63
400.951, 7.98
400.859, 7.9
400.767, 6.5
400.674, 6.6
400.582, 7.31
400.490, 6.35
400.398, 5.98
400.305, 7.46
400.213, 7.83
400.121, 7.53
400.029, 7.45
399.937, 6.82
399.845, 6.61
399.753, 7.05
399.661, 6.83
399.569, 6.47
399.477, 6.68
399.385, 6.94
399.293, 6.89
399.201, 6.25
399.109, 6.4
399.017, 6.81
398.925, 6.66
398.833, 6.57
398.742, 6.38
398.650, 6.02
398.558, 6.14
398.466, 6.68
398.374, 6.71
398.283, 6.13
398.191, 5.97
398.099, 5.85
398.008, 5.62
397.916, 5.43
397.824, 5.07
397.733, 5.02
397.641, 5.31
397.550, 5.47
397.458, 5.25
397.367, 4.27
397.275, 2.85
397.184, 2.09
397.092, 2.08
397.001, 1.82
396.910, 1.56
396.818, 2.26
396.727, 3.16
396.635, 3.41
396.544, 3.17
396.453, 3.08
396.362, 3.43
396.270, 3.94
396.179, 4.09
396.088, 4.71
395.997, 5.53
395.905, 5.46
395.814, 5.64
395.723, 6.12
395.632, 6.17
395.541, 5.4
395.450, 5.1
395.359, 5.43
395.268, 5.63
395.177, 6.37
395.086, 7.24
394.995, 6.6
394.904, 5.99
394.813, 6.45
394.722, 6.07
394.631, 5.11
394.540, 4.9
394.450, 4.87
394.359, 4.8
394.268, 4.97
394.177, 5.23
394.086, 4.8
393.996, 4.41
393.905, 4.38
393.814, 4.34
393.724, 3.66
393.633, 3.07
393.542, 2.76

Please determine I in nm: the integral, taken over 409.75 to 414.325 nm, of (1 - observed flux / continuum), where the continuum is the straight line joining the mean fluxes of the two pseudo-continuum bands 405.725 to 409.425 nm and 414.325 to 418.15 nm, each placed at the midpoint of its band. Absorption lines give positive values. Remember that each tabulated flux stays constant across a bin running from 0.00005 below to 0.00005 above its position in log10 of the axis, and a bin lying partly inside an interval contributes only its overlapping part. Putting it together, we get 0.12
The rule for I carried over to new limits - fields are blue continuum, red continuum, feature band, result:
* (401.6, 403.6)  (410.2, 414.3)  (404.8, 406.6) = 0.03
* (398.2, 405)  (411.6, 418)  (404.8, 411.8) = 0.31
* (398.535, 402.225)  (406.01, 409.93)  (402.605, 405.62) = -0.34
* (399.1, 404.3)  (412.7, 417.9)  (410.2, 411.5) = 0.19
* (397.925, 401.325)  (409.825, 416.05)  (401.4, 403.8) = -0.31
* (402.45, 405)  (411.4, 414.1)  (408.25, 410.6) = 0.30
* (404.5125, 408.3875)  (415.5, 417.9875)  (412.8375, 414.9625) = -0.08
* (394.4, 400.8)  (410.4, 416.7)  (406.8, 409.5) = -0.32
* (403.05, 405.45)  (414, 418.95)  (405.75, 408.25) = 0.15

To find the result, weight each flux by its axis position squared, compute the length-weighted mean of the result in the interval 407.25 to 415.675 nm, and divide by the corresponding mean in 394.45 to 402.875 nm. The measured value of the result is 1.24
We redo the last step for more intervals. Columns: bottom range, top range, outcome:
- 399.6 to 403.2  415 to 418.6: 1.00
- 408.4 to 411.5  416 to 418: 1.08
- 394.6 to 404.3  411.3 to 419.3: 1.21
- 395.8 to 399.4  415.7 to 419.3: 1.57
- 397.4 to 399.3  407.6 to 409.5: 1.34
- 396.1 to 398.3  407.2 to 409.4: 2.01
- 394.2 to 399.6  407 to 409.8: 1.50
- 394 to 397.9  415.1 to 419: 1.67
